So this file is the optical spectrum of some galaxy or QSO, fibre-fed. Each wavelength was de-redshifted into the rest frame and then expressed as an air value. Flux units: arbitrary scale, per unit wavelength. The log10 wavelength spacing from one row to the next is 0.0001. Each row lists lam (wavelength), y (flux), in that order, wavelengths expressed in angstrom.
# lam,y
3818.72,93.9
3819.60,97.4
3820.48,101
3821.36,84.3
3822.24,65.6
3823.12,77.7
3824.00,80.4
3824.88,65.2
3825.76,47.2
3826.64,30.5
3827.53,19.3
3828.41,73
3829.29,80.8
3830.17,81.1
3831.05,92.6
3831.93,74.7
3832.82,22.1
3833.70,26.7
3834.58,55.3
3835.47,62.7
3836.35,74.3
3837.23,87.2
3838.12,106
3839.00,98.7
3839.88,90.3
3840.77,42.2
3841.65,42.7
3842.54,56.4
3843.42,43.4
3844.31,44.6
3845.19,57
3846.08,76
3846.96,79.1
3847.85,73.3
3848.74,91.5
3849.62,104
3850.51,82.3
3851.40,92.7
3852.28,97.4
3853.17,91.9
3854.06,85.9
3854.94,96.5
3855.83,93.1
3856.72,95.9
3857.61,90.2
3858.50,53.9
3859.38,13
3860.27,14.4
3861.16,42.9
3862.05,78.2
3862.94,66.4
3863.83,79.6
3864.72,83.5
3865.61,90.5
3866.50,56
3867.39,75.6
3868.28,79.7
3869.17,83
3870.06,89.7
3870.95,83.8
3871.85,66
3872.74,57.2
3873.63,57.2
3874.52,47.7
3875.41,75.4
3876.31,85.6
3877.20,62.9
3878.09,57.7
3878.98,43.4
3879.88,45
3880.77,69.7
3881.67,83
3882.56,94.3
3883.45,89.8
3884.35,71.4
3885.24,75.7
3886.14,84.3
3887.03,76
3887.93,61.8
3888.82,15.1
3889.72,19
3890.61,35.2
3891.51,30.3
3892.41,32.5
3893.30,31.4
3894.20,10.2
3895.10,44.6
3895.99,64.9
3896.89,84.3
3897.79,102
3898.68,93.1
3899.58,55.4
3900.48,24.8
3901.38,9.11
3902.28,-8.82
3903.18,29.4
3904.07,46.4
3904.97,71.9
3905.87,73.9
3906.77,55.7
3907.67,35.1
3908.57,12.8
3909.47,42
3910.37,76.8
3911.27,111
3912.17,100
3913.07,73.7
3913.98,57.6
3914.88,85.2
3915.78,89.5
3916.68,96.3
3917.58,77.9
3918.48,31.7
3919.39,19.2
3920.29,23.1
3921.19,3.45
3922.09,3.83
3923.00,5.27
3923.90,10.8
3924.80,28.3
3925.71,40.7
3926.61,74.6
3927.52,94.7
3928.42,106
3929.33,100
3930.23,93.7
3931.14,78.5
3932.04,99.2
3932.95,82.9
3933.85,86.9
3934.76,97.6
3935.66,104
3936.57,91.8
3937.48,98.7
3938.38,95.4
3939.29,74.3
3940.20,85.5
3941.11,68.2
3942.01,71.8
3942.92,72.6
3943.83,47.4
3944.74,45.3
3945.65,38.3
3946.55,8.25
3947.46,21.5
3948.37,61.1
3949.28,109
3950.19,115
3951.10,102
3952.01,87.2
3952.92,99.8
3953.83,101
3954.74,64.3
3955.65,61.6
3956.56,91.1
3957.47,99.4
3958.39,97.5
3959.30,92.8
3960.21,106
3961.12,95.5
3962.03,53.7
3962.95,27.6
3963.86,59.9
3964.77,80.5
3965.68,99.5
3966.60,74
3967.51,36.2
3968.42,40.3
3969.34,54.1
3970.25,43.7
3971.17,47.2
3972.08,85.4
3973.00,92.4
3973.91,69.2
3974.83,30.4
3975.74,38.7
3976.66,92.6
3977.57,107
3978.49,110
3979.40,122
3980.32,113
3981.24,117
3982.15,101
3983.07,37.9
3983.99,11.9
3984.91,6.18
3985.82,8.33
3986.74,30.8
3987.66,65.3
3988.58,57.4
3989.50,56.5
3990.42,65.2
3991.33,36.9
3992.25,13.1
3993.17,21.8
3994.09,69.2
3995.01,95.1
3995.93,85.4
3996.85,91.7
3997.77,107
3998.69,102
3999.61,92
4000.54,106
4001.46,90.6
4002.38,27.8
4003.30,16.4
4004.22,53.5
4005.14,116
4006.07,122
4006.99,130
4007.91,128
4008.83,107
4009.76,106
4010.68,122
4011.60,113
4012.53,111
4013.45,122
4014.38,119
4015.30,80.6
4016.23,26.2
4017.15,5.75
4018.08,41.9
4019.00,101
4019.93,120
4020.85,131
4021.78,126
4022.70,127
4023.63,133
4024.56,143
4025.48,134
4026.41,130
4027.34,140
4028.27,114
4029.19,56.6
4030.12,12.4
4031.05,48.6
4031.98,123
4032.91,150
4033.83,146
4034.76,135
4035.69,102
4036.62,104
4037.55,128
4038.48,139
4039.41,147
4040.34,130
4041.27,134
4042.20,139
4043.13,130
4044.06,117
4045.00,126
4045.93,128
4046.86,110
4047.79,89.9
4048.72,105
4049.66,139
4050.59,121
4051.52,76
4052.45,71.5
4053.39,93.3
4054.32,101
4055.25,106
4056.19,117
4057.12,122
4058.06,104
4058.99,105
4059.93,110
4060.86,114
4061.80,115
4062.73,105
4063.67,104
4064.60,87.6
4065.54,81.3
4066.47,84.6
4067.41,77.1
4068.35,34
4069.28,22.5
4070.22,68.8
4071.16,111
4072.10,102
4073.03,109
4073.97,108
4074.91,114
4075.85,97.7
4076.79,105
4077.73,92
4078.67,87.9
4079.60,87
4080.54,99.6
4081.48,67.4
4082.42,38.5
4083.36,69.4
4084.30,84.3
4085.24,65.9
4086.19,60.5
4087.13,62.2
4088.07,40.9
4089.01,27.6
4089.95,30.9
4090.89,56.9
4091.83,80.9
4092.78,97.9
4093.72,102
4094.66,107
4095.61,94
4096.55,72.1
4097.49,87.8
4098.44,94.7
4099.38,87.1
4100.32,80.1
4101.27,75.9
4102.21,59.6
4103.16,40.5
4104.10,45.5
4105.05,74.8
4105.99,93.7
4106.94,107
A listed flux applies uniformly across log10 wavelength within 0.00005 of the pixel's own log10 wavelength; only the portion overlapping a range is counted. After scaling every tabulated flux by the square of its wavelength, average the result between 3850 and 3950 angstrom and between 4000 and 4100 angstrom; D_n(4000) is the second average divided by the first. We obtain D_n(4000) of 1.63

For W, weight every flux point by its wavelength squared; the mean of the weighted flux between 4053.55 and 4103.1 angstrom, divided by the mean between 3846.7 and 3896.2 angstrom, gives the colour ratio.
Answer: 1.40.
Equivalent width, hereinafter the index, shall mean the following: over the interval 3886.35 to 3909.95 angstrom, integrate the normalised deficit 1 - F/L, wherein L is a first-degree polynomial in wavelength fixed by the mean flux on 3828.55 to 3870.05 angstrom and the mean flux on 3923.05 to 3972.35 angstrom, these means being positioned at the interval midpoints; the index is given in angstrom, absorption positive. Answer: 9.1 angstrom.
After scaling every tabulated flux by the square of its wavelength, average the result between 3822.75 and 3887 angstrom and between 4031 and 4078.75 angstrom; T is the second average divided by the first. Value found 1.7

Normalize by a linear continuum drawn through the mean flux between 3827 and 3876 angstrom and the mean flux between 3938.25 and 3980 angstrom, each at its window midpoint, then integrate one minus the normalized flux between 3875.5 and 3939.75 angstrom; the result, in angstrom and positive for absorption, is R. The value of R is 9.8 angstrom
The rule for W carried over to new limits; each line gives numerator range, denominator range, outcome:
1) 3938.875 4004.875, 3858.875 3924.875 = 1.28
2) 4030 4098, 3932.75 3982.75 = 1.30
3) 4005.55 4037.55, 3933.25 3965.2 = 1.43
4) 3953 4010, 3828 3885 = 1.10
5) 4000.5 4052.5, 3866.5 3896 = 1.90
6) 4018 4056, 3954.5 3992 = 1.75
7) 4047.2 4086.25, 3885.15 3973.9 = 1.54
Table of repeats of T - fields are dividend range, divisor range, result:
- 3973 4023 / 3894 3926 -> 1.68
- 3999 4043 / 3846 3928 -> 1.84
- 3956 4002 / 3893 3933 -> 1.29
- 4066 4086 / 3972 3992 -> 1.32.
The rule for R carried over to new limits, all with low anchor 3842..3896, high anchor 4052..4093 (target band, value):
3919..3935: 3.0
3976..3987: 0.6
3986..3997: 3.1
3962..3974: 2.1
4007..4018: -2.1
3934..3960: -2.1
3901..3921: 4.4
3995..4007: -1.3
